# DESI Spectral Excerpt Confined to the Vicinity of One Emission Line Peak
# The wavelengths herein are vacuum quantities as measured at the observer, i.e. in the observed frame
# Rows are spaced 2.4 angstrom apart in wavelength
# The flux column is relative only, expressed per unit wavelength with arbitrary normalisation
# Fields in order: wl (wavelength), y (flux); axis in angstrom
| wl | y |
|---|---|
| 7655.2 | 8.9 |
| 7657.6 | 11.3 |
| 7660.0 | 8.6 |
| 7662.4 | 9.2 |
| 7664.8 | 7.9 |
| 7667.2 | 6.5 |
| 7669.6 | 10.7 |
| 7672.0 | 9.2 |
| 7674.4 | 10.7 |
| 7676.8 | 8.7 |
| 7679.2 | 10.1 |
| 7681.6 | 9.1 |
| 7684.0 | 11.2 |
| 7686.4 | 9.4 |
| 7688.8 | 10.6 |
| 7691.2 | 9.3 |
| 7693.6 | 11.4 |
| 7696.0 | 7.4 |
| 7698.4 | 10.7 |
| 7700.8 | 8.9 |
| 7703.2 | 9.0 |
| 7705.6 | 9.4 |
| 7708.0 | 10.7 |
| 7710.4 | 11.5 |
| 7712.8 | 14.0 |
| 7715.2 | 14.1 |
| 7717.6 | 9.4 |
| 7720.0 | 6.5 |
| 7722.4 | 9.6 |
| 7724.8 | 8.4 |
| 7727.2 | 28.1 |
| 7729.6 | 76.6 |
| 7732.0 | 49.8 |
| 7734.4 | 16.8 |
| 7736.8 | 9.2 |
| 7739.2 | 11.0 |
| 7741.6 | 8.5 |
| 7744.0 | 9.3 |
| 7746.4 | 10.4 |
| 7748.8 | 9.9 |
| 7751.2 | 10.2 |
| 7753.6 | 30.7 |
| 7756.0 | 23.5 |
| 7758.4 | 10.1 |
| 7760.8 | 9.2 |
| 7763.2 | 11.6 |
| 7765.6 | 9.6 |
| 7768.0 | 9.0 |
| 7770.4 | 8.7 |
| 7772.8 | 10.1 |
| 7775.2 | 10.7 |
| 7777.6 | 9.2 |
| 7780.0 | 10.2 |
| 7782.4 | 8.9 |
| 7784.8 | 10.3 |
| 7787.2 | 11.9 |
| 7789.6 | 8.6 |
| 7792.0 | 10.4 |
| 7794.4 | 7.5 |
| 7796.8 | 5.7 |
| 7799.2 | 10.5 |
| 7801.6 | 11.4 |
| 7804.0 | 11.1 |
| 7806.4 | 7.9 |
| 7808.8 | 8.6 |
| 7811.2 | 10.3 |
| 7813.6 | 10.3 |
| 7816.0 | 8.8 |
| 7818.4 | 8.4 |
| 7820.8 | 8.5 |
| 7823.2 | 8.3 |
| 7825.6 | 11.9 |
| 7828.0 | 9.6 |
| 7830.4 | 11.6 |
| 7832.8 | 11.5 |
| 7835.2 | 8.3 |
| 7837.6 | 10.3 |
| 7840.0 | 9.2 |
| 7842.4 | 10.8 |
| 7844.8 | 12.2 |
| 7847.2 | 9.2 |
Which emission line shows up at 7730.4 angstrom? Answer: Halpha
